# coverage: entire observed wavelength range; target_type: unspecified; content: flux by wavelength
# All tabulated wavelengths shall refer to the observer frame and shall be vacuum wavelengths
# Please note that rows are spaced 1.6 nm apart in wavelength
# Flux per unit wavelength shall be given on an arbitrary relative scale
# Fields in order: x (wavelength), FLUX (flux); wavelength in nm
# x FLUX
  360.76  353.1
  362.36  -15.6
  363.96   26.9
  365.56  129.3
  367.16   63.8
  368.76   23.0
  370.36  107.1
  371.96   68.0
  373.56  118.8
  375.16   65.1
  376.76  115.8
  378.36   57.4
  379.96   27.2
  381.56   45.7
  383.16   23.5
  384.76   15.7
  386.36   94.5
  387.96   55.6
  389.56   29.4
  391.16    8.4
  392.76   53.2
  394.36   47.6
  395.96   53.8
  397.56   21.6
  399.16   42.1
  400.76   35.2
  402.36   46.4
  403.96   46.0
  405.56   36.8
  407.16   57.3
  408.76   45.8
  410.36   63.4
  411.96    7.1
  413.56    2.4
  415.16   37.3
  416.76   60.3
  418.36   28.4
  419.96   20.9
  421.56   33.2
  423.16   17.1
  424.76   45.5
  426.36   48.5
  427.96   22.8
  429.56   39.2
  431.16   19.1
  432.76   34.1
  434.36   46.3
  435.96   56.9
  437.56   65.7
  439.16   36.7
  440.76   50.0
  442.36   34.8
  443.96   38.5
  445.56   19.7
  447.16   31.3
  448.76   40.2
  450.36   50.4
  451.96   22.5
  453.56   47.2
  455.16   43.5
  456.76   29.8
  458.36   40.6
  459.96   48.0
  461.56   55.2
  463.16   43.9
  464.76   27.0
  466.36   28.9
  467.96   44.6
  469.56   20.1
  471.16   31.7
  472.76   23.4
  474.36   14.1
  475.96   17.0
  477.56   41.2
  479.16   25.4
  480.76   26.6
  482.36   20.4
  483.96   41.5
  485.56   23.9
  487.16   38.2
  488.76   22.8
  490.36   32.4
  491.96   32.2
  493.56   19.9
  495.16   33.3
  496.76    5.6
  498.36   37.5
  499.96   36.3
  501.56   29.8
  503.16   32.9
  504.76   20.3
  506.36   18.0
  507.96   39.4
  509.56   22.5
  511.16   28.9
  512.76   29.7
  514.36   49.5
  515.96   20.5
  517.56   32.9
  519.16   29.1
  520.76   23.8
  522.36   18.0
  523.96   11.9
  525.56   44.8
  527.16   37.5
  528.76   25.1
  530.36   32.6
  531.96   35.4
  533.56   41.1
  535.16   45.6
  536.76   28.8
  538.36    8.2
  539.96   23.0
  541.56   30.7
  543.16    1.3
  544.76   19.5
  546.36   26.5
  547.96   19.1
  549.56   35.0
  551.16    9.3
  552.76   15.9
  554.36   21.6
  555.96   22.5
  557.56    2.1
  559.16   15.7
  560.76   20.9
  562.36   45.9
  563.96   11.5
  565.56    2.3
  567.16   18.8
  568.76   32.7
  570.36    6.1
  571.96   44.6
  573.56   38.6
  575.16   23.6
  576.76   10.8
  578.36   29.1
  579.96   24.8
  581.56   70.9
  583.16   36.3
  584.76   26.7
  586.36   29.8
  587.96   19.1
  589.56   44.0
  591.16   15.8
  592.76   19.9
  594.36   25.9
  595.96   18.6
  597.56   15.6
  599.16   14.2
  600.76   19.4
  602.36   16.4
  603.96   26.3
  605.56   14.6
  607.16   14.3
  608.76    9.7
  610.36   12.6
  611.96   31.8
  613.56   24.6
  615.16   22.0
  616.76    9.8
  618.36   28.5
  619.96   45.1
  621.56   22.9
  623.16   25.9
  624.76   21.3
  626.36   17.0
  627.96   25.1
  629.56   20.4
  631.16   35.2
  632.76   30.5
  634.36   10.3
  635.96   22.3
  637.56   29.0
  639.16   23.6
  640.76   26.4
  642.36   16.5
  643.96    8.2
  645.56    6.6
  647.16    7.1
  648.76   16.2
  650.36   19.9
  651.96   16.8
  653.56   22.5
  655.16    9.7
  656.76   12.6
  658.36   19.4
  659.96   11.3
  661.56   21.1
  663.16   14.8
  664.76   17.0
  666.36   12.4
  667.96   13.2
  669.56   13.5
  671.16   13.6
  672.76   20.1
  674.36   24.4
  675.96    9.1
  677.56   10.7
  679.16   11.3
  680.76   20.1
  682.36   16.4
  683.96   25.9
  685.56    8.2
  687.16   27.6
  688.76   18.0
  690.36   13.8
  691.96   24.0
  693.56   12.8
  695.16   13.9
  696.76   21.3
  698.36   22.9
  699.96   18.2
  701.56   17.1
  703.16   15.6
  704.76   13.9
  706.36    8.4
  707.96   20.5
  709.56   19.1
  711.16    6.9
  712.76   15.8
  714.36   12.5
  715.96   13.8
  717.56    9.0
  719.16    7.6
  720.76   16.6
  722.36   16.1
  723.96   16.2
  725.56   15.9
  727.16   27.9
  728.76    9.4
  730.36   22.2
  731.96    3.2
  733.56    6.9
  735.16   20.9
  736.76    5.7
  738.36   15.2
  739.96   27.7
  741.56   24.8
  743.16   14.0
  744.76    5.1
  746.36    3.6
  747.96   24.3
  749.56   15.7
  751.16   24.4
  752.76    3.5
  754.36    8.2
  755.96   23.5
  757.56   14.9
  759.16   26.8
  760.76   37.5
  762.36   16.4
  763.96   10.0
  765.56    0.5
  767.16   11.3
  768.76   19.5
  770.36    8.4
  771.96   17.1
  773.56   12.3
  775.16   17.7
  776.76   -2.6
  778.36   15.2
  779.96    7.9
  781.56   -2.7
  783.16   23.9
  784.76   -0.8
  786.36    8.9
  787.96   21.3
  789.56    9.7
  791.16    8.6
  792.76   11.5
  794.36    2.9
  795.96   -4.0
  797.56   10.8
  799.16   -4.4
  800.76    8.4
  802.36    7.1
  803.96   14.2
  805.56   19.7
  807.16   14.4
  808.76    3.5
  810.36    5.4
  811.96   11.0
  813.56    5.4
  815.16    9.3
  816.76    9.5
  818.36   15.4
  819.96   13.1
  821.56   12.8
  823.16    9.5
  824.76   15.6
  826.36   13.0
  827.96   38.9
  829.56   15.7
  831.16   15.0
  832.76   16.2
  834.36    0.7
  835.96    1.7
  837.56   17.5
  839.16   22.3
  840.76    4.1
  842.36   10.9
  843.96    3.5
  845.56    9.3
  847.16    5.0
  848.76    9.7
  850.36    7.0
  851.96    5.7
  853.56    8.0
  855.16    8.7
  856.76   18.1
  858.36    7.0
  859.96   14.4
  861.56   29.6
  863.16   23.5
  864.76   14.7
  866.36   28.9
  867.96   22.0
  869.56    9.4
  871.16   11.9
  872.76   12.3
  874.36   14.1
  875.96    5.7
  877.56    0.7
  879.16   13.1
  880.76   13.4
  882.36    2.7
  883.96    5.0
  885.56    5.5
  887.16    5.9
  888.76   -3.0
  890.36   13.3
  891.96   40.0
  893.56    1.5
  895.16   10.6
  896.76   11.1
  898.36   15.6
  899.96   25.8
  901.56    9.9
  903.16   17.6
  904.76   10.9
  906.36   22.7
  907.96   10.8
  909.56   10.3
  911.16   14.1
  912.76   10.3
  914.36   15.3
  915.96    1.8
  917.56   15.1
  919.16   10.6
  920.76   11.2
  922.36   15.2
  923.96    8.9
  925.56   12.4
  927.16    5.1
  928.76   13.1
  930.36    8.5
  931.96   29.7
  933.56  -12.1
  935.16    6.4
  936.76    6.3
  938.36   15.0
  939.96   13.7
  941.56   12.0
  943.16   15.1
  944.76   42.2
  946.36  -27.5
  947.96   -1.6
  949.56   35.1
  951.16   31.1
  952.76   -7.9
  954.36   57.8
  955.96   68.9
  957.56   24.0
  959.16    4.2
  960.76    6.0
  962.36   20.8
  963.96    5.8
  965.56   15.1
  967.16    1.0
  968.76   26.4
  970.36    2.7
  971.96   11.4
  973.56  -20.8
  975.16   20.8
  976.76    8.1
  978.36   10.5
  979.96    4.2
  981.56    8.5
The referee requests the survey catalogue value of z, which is 1.56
